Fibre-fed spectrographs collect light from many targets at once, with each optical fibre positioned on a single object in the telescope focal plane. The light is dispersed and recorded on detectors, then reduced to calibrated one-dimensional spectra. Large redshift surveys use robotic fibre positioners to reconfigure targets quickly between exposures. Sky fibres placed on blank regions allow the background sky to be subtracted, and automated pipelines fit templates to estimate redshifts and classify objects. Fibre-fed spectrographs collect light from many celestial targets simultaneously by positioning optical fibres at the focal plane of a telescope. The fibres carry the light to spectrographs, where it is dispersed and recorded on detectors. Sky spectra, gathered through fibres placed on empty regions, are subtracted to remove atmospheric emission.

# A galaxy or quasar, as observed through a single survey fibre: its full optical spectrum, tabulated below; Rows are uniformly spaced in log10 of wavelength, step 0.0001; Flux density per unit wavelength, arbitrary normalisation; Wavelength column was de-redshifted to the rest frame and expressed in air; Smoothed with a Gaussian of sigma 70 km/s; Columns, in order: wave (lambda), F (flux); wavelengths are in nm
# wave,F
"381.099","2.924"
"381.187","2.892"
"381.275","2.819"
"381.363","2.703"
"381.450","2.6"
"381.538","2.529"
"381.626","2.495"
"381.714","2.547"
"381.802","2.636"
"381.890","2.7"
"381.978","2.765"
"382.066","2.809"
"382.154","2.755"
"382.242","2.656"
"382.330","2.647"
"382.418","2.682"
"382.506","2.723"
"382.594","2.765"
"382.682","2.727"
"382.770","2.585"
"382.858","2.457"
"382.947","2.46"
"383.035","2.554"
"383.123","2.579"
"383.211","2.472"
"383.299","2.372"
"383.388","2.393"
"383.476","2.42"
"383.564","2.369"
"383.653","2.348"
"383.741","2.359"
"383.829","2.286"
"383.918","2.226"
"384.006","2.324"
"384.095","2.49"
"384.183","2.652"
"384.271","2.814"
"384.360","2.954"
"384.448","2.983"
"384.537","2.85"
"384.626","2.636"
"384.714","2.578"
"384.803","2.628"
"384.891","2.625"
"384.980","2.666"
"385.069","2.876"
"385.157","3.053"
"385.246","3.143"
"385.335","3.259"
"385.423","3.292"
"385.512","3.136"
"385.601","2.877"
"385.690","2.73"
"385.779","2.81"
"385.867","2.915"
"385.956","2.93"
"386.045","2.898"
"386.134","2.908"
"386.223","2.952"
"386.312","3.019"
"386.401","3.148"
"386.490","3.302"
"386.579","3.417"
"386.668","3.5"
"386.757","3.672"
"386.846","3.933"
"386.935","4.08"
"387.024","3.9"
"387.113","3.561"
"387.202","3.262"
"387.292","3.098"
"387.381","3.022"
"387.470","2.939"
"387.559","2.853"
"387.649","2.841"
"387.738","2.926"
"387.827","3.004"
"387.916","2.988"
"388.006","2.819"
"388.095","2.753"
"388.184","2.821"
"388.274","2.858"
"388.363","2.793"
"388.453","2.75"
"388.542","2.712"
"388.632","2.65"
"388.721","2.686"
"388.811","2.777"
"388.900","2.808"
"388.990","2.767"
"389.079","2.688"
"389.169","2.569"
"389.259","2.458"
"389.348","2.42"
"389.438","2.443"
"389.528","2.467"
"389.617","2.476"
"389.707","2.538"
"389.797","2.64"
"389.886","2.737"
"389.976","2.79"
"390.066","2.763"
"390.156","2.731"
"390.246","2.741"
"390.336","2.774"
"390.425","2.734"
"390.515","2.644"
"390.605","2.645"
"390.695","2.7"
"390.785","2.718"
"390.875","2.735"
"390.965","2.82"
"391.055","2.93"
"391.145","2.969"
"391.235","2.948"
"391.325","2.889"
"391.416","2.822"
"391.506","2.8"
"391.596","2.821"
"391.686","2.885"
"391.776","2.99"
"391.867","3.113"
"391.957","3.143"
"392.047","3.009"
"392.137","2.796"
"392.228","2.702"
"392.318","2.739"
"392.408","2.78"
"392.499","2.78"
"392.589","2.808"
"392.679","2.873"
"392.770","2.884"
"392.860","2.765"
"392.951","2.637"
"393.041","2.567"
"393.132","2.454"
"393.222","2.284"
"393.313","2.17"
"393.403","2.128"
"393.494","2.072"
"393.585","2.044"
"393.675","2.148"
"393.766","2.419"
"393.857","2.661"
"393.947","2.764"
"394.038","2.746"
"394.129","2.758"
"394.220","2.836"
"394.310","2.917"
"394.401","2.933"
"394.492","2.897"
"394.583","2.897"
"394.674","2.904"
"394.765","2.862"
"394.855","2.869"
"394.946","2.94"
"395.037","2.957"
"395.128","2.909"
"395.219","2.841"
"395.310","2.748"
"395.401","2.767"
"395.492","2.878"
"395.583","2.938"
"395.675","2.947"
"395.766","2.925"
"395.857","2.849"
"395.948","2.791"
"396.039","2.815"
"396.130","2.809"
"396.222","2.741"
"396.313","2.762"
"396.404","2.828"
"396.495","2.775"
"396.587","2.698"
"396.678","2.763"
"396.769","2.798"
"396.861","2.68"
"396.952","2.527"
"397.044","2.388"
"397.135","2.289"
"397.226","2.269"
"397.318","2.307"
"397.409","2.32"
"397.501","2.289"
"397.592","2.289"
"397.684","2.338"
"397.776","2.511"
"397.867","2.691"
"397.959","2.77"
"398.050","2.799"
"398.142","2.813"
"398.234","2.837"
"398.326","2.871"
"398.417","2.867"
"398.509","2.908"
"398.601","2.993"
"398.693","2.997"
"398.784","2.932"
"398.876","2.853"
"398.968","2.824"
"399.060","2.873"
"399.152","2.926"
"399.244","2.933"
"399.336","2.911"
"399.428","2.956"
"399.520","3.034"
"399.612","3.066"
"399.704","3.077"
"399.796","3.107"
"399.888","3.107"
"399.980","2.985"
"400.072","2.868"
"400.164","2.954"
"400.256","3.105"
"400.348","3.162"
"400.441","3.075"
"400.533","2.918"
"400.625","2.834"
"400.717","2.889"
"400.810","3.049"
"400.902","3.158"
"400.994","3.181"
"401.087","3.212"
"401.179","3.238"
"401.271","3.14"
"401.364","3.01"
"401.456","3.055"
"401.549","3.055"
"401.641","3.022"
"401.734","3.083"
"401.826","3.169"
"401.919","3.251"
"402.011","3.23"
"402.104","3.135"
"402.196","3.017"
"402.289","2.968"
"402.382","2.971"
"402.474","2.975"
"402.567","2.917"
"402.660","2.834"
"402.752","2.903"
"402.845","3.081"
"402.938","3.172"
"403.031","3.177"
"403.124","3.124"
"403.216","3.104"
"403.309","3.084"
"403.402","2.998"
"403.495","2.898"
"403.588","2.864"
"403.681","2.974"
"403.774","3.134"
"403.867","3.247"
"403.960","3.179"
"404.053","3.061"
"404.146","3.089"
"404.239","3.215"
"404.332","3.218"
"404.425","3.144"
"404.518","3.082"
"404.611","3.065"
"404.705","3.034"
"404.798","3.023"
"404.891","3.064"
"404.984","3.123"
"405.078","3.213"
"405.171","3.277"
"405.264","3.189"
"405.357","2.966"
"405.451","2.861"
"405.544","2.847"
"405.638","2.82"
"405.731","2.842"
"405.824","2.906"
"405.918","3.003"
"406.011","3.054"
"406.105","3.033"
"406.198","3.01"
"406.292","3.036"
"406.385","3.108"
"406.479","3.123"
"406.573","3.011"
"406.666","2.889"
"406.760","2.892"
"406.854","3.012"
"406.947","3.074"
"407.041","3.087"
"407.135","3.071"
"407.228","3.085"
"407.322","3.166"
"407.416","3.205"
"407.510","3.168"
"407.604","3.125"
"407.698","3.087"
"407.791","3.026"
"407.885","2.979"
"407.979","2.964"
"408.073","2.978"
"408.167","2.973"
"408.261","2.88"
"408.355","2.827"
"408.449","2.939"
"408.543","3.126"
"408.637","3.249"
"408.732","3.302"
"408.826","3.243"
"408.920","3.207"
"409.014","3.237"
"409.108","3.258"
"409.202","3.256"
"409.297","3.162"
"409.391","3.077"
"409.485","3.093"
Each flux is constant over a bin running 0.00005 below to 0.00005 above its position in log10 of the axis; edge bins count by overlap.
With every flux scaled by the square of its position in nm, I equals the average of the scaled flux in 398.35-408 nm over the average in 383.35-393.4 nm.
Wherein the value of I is 1.16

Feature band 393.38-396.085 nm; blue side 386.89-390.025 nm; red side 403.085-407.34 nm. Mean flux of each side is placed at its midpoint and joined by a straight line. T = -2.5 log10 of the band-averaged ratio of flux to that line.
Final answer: 0.07 mag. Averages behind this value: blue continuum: 2.85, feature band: 2.74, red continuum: 3.05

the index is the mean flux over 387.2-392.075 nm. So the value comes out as 2.79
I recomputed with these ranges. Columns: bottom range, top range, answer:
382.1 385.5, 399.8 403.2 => 1.26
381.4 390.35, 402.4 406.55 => 1.19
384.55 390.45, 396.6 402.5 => 1.05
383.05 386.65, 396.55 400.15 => 1.07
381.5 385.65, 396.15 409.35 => 1.23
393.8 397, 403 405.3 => 1.15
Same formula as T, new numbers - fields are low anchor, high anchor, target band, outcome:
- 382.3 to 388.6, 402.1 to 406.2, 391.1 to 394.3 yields 0.09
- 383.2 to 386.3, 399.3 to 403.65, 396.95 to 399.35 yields 0.12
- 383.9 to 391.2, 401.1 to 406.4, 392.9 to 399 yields 0.11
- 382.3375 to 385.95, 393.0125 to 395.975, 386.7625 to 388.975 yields -0.14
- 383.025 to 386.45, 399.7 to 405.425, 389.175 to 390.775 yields 0.08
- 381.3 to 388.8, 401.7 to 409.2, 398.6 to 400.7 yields 0.01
